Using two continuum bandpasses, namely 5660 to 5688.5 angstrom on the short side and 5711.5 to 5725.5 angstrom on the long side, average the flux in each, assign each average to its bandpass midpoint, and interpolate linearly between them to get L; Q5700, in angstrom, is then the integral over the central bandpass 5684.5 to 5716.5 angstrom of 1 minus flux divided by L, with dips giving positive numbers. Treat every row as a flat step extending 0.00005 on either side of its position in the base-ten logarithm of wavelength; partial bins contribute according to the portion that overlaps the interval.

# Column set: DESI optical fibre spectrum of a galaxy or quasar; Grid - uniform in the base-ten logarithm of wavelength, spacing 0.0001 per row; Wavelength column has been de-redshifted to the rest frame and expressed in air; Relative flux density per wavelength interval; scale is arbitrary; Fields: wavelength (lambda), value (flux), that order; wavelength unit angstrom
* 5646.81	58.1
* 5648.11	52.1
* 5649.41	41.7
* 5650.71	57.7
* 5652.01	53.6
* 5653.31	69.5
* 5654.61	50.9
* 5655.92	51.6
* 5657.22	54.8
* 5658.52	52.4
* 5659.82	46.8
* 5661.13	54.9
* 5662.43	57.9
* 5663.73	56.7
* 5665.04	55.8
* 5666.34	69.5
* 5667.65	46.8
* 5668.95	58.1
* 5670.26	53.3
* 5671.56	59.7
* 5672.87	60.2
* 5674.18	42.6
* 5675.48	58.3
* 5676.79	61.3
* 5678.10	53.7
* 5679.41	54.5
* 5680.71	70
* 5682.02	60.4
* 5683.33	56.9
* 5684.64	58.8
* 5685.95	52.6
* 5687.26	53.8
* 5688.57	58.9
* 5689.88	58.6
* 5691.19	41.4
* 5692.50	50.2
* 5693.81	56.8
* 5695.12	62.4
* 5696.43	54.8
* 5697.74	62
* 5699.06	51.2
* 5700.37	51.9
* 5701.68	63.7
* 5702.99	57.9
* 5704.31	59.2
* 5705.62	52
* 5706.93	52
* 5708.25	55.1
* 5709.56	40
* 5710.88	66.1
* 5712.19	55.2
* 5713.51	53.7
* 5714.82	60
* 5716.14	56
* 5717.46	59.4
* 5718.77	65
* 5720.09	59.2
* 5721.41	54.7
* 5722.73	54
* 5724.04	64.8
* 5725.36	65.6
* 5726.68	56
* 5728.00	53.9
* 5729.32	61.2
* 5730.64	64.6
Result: 1.4 angstrom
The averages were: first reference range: 56.8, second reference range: 58.7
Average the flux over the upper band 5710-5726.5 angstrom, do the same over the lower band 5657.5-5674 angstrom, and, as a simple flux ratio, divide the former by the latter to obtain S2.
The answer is 1.1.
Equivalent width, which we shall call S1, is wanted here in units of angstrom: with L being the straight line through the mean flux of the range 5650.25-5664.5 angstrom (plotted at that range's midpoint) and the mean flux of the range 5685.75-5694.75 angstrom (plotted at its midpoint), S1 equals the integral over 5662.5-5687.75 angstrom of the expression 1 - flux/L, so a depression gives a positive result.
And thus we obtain -1.3 angstrom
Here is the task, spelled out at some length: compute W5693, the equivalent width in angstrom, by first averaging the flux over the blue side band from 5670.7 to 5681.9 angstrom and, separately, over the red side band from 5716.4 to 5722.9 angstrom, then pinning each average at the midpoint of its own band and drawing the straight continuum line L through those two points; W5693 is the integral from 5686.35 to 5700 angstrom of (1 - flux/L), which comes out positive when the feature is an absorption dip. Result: 0.7 angstrom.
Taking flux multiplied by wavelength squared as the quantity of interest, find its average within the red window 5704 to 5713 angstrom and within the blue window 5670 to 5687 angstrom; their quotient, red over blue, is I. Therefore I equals 1.0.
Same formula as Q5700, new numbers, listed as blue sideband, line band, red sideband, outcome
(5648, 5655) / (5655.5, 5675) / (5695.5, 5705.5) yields 0.17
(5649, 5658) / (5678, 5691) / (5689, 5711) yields -0.64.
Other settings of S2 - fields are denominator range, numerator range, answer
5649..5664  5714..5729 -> 1.09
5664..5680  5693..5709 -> 1.01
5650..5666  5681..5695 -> 1.00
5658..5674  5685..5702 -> 0.99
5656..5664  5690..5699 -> 1.02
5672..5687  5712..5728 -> 1.02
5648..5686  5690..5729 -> 1.01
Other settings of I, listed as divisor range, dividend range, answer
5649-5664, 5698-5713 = 1.03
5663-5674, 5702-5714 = 0.98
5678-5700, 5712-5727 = 1.06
